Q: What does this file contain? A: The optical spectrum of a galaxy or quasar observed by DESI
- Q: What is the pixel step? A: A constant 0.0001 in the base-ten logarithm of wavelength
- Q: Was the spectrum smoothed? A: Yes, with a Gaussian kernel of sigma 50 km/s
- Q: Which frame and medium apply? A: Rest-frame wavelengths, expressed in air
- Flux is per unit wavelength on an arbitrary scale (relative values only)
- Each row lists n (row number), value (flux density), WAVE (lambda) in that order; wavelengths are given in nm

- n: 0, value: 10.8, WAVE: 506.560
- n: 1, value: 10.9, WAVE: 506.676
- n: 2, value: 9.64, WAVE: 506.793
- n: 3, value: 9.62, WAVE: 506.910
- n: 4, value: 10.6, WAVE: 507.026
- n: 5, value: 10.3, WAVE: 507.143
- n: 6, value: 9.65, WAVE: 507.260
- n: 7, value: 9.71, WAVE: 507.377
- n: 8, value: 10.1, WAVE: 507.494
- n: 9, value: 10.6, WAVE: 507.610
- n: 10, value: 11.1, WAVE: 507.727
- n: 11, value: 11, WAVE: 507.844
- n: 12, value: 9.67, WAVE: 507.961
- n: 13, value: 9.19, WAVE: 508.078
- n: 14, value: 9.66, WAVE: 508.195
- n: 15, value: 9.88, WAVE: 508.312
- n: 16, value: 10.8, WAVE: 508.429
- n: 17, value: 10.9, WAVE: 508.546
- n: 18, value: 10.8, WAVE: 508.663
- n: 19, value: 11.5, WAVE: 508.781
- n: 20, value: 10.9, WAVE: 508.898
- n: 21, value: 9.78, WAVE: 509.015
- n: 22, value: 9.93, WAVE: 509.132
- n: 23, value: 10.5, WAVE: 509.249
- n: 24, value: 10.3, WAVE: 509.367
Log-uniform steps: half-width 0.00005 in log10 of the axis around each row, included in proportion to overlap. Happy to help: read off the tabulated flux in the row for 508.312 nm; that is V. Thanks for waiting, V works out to 9.88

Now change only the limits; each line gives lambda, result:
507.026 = 10.6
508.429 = 10.8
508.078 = 9.19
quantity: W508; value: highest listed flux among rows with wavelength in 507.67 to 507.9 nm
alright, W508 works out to 11.1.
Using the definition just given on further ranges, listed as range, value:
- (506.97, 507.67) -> 10.6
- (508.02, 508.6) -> 10.9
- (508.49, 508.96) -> 11.5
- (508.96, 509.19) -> 9.93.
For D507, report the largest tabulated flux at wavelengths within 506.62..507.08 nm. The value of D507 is 10.9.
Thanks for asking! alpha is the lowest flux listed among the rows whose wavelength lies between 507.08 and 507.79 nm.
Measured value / 9.65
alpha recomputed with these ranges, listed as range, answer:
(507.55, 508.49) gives 9.19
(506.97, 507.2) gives 10.3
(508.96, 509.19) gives 9.78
